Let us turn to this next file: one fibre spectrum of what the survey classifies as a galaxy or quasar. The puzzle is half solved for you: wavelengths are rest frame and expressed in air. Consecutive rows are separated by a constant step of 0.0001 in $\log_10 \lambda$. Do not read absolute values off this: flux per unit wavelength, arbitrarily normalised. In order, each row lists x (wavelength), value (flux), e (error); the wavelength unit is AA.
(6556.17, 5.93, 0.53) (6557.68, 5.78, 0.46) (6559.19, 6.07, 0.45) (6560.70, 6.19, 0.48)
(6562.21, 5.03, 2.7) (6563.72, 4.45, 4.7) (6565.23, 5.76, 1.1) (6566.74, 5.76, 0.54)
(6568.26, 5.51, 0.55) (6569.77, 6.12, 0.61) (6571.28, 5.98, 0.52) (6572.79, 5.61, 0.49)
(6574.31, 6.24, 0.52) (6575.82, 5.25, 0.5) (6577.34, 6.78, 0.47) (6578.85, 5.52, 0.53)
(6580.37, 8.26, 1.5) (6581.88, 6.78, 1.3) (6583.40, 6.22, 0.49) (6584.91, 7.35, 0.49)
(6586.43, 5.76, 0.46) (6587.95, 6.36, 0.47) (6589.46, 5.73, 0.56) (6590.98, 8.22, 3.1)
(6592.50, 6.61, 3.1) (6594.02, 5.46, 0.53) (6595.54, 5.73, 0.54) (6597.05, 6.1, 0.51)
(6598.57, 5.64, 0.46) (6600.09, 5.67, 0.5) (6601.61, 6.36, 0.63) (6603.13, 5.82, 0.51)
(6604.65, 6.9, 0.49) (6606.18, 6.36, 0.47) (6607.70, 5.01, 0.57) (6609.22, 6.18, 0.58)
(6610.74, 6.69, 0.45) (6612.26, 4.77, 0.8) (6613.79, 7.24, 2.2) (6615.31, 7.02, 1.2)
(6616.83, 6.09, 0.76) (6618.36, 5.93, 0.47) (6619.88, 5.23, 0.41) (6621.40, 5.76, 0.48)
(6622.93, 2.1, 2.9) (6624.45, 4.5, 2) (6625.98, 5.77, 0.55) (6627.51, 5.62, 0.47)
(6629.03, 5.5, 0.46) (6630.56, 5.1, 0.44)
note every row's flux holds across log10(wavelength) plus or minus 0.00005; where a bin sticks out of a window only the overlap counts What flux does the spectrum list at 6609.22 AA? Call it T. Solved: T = 6.18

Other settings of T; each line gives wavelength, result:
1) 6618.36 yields 5.93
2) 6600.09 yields 5.67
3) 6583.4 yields 6.22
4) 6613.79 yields 7.24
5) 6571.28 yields 5.98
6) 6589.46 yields 5.73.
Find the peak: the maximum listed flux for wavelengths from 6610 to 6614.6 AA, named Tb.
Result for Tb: 7.24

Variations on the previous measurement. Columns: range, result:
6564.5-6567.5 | 5.76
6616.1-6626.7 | 6.09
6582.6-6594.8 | 8.22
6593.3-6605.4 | 6.9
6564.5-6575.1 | 6.24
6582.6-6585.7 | 7.35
